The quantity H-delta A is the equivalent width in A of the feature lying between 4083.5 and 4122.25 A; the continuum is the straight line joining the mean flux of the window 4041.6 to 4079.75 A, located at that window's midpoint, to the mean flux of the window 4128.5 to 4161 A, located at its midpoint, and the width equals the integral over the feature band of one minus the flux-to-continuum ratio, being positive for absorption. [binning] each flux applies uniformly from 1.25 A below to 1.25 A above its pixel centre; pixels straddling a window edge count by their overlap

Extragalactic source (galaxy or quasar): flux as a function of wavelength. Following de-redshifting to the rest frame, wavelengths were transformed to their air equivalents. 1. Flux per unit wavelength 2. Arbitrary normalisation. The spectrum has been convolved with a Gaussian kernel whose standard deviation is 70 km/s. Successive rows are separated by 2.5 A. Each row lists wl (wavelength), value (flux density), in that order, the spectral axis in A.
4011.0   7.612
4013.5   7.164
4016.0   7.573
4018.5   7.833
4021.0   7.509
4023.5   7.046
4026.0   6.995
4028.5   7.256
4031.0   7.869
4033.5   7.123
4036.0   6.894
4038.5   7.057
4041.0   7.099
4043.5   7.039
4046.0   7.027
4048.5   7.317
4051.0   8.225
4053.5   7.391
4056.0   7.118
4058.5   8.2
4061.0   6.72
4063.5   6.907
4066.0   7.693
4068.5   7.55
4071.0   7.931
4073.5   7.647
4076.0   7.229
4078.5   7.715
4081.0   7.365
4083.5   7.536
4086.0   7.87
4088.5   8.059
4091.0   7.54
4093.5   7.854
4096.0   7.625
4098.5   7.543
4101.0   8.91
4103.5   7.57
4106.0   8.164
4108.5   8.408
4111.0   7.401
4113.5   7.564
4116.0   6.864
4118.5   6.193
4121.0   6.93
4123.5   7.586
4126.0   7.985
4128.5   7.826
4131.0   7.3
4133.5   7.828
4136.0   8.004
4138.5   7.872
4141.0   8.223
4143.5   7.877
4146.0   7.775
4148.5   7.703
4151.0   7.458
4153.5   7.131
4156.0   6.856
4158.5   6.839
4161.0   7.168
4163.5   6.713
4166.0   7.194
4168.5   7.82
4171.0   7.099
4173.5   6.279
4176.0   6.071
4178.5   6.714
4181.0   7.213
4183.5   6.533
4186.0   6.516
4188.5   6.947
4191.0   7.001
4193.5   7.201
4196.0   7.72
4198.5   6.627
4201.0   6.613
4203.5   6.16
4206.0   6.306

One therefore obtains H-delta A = -0.7 A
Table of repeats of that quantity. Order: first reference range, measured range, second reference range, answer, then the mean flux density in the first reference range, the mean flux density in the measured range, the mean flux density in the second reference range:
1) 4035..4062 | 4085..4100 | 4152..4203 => -1.27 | 7.29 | 7.77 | 6.9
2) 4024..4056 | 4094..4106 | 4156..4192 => -1.44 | 7.26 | 7.93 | 6.86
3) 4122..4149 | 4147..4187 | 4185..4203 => 2.01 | 7.81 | 6.96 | 6.92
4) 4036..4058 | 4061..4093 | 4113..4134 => -1.13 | 7.29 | 7.56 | 7.32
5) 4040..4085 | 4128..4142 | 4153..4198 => -1.42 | 7.43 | 7.84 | 6.94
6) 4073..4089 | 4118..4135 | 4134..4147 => 0.93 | 7.61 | 7.44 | 7.95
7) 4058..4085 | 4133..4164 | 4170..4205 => -2.22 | 7.48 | 7.51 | 6.76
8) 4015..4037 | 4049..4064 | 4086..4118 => 0.13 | 7.35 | 7.45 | 7.76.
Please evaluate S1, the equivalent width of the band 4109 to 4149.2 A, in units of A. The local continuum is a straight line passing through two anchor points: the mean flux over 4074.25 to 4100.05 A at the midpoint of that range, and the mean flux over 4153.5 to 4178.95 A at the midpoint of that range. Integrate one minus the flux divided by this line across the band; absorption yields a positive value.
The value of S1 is -1.8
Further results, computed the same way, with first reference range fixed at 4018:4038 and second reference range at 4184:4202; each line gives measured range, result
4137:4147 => -1.28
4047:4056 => -0.40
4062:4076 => -0.59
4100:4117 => -1.73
